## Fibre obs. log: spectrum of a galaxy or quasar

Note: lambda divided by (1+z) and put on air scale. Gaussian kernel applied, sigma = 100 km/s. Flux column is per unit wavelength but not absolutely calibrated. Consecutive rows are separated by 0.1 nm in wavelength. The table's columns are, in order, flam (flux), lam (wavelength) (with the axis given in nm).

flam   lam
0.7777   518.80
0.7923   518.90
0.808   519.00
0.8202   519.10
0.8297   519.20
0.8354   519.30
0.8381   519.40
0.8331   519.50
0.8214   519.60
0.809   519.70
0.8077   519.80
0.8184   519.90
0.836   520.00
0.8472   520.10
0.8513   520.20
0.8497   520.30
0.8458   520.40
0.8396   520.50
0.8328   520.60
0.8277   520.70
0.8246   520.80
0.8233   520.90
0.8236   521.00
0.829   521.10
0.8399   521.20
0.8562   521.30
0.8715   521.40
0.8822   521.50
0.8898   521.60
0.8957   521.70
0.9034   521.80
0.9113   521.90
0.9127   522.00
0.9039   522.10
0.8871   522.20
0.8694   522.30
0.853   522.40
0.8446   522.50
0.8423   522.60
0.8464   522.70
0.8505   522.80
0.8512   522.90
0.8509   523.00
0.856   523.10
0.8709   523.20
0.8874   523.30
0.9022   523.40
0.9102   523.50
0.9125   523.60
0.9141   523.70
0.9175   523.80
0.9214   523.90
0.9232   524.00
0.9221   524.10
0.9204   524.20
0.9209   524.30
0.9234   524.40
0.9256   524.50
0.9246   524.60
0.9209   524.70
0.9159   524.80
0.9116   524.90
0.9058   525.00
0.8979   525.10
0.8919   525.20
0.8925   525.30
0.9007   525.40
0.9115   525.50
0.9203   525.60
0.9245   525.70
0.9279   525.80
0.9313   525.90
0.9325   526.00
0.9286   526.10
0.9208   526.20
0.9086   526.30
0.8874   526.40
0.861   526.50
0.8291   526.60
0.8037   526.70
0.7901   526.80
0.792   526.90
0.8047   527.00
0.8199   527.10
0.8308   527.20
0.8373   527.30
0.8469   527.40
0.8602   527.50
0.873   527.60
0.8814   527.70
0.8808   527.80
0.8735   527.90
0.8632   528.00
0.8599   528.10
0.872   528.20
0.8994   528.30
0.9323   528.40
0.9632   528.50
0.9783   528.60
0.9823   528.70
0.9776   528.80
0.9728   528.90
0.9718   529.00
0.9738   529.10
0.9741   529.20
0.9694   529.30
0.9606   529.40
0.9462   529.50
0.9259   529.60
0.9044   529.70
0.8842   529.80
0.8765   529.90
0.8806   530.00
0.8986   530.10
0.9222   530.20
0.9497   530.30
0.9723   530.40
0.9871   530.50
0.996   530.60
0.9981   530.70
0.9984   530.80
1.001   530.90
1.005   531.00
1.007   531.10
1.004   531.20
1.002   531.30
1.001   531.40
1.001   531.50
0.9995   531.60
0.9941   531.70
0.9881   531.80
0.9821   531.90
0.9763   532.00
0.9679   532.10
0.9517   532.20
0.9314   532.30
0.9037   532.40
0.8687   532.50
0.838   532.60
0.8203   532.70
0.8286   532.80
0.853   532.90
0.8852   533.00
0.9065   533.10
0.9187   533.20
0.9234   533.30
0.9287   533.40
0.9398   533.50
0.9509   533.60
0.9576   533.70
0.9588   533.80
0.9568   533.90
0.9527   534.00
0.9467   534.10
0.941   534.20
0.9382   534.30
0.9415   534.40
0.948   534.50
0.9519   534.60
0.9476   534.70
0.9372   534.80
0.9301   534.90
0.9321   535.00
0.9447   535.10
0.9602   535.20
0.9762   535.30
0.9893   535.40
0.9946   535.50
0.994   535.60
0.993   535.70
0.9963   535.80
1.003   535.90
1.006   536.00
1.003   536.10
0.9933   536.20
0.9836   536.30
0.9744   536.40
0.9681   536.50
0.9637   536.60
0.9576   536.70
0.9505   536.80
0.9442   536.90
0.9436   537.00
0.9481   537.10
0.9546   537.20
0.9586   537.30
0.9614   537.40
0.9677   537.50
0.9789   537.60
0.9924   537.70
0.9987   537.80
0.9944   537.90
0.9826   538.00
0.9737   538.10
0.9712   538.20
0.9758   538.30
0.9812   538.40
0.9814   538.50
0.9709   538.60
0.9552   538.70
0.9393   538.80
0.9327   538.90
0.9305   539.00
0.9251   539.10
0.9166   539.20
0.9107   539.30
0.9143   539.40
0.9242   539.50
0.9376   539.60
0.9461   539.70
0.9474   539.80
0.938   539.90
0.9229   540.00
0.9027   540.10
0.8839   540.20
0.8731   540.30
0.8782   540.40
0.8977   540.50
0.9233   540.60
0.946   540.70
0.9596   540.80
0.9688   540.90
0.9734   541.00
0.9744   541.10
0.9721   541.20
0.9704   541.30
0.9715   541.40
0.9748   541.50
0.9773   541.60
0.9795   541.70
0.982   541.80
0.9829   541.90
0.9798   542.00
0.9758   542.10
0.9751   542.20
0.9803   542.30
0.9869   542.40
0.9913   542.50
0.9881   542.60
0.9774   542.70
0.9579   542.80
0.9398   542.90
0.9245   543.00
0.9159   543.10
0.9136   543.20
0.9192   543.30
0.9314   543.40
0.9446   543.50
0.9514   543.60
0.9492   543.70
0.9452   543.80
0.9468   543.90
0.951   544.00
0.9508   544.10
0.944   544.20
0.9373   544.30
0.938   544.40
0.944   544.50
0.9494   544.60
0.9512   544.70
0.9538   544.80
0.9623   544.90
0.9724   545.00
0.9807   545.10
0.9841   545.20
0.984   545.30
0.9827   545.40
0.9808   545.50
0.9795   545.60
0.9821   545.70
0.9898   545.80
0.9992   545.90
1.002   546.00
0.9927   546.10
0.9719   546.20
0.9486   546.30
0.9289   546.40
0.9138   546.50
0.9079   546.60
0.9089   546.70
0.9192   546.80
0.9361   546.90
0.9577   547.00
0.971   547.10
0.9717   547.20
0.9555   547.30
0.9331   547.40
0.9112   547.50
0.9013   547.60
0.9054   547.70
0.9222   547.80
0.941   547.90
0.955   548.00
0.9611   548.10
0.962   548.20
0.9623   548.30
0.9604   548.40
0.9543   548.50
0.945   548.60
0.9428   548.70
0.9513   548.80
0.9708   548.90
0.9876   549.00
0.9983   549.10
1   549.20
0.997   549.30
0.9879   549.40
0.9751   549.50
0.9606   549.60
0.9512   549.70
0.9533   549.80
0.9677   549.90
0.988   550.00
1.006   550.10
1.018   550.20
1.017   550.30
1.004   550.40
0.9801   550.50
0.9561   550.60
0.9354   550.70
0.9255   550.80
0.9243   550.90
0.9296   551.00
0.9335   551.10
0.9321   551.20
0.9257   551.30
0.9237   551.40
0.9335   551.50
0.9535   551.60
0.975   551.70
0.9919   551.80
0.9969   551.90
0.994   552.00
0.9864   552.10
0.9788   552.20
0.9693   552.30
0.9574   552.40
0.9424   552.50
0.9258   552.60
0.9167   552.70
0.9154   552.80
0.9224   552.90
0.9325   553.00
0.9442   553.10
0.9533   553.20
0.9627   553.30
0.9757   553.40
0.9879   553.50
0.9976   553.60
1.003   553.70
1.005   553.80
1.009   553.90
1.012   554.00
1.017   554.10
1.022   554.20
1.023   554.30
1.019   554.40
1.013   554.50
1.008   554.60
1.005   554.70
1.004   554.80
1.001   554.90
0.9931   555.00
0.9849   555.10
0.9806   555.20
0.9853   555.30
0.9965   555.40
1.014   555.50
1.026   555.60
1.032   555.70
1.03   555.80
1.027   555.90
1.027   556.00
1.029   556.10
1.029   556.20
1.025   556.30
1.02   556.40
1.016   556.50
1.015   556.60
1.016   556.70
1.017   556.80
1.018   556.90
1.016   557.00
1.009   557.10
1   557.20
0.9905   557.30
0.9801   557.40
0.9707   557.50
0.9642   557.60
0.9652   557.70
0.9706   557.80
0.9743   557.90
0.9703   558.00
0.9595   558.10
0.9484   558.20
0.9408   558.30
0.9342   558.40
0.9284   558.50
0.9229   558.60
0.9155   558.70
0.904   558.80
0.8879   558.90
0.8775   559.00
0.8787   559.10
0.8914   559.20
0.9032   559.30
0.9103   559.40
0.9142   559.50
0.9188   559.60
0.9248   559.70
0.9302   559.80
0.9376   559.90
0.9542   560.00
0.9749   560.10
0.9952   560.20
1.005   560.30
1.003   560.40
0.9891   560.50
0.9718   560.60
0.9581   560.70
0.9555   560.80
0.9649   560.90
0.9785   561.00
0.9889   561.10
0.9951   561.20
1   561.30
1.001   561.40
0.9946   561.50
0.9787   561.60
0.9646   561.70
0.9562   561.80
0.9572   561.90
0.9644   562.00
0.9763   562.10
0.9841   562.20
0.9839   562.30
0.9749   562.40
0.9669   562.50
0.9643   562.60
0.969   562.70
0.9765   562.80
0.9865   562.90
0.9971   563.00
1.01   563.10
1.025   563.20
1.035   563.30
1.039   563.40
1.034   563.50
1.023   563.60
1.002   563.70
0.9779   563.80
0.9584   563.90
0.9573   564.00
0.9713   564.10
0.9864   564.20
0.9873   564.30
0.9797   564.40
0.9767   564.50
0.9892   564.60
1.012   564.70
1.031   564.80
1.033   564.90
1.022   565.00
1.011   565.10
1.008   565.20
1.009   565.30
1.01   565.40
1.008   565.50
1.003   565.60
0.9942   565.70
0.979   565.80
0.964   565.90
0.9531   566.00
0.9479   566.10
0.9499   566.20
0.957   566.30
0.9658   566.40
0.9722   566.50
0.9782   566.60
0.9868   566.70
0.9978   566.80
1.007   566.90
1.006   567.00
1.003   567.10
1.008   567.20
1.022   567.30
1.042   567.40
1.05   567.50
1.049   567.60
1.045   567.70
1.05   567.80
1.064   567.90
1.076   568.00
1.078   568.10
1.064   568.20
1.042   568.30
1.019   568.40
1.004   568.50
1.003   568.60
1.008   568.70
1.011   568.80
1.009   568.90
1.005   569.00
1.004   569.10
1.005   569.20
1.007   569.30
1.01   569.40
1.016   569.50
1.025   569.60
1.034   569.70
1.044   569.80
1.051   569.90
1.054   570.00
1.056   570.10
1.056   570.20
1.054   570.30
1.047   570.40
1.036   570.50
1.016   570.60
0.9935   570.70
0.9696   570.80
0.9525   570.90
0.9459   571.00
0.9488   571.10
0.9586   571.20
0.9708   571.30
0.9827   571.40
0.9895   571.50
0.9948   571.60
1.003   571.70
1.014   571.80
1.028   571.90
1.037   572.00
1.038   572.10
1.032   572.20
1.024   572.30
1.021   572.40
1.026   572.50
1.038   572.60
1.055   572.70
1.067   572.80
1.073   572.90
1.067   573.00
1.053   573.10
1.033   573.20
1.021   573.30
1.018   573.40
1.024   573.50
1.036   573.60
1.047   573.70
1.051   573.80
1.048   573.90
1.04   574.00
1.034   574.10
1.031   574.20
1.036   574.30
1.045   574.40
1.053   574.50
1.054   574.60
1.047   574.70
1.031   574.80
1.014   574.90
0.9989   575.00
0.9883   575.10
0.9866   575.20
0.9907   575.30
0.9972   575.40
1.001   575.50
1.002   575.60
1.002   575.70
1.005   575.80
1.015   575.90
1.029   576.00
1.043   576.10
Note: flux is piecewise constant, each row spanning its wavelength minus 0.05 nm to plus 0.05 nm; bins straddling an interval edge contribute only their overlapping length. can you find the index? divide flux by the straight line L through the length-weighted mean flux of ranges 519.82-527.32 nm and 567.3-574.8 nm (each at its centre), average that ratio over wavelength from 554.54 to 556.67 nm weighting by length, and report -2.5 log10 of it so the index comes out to -0.04 mag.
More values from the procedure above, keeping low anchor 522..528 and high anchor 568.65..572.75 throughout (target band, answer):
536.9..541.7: -0.03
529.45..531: -0.05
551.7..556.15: -0.02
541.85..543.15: -0.04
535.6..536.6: -0.08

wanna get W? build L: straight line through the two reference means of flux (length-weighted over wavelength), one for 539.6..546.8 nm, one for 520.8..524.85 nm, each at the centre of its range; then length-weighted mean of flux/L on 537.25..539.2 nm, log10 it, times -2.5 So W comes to -0.033 mag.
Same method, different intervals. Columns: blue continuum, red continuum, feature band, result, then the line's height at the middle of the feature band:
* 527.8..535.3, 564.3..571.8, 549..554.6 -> 0.01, 0.979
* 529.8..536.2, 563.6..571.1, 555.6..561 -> 0.03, 0.993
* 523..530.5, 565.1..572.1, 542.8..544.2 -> 0.01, 0.946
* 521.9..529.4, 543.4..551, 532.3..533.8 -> 0.02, 0.918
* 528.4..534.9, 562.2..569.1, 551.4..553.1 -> 0.03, 0.981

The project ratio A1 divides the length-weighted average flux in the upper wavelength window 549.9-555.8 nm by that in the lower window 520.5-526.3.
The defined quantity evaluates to 1.10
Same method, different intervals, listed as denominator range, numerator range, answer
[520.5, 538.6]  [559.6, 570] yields 1.08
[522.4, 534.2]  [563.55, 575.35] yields 1.11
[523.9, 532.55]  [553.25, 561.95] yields 1.06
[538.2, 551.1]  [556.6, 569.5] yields 1.03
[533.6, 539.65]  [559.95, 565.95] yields 1.03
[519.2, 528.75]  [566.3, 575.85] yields 1.16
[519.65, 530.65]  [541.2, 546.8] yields 1.08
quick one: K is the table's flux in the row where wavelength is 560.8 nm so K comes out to 0.9555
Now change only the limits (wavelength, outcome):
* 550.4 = 1.004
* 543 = 0.9245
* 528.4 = 0.9323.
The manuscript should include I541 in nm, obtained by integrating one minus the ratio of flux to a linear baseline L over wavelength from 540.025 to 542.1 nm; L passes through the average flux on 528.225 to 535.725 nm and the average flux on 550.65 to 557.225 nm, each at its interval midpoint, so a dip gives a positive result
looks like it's 0.031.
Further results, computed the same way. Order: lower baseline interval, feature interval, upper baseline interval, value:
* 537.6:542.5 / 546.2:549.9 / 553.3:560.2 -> 0.06 nm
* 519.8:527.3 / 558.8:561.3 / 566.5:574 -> 0.11 nm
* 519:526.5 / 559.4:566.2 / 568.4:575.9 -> 0.07 nm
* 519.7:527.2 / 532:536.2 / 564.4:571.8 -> -0.15 nm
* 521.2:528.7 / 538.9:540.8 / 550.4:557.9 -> 0.04 nm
